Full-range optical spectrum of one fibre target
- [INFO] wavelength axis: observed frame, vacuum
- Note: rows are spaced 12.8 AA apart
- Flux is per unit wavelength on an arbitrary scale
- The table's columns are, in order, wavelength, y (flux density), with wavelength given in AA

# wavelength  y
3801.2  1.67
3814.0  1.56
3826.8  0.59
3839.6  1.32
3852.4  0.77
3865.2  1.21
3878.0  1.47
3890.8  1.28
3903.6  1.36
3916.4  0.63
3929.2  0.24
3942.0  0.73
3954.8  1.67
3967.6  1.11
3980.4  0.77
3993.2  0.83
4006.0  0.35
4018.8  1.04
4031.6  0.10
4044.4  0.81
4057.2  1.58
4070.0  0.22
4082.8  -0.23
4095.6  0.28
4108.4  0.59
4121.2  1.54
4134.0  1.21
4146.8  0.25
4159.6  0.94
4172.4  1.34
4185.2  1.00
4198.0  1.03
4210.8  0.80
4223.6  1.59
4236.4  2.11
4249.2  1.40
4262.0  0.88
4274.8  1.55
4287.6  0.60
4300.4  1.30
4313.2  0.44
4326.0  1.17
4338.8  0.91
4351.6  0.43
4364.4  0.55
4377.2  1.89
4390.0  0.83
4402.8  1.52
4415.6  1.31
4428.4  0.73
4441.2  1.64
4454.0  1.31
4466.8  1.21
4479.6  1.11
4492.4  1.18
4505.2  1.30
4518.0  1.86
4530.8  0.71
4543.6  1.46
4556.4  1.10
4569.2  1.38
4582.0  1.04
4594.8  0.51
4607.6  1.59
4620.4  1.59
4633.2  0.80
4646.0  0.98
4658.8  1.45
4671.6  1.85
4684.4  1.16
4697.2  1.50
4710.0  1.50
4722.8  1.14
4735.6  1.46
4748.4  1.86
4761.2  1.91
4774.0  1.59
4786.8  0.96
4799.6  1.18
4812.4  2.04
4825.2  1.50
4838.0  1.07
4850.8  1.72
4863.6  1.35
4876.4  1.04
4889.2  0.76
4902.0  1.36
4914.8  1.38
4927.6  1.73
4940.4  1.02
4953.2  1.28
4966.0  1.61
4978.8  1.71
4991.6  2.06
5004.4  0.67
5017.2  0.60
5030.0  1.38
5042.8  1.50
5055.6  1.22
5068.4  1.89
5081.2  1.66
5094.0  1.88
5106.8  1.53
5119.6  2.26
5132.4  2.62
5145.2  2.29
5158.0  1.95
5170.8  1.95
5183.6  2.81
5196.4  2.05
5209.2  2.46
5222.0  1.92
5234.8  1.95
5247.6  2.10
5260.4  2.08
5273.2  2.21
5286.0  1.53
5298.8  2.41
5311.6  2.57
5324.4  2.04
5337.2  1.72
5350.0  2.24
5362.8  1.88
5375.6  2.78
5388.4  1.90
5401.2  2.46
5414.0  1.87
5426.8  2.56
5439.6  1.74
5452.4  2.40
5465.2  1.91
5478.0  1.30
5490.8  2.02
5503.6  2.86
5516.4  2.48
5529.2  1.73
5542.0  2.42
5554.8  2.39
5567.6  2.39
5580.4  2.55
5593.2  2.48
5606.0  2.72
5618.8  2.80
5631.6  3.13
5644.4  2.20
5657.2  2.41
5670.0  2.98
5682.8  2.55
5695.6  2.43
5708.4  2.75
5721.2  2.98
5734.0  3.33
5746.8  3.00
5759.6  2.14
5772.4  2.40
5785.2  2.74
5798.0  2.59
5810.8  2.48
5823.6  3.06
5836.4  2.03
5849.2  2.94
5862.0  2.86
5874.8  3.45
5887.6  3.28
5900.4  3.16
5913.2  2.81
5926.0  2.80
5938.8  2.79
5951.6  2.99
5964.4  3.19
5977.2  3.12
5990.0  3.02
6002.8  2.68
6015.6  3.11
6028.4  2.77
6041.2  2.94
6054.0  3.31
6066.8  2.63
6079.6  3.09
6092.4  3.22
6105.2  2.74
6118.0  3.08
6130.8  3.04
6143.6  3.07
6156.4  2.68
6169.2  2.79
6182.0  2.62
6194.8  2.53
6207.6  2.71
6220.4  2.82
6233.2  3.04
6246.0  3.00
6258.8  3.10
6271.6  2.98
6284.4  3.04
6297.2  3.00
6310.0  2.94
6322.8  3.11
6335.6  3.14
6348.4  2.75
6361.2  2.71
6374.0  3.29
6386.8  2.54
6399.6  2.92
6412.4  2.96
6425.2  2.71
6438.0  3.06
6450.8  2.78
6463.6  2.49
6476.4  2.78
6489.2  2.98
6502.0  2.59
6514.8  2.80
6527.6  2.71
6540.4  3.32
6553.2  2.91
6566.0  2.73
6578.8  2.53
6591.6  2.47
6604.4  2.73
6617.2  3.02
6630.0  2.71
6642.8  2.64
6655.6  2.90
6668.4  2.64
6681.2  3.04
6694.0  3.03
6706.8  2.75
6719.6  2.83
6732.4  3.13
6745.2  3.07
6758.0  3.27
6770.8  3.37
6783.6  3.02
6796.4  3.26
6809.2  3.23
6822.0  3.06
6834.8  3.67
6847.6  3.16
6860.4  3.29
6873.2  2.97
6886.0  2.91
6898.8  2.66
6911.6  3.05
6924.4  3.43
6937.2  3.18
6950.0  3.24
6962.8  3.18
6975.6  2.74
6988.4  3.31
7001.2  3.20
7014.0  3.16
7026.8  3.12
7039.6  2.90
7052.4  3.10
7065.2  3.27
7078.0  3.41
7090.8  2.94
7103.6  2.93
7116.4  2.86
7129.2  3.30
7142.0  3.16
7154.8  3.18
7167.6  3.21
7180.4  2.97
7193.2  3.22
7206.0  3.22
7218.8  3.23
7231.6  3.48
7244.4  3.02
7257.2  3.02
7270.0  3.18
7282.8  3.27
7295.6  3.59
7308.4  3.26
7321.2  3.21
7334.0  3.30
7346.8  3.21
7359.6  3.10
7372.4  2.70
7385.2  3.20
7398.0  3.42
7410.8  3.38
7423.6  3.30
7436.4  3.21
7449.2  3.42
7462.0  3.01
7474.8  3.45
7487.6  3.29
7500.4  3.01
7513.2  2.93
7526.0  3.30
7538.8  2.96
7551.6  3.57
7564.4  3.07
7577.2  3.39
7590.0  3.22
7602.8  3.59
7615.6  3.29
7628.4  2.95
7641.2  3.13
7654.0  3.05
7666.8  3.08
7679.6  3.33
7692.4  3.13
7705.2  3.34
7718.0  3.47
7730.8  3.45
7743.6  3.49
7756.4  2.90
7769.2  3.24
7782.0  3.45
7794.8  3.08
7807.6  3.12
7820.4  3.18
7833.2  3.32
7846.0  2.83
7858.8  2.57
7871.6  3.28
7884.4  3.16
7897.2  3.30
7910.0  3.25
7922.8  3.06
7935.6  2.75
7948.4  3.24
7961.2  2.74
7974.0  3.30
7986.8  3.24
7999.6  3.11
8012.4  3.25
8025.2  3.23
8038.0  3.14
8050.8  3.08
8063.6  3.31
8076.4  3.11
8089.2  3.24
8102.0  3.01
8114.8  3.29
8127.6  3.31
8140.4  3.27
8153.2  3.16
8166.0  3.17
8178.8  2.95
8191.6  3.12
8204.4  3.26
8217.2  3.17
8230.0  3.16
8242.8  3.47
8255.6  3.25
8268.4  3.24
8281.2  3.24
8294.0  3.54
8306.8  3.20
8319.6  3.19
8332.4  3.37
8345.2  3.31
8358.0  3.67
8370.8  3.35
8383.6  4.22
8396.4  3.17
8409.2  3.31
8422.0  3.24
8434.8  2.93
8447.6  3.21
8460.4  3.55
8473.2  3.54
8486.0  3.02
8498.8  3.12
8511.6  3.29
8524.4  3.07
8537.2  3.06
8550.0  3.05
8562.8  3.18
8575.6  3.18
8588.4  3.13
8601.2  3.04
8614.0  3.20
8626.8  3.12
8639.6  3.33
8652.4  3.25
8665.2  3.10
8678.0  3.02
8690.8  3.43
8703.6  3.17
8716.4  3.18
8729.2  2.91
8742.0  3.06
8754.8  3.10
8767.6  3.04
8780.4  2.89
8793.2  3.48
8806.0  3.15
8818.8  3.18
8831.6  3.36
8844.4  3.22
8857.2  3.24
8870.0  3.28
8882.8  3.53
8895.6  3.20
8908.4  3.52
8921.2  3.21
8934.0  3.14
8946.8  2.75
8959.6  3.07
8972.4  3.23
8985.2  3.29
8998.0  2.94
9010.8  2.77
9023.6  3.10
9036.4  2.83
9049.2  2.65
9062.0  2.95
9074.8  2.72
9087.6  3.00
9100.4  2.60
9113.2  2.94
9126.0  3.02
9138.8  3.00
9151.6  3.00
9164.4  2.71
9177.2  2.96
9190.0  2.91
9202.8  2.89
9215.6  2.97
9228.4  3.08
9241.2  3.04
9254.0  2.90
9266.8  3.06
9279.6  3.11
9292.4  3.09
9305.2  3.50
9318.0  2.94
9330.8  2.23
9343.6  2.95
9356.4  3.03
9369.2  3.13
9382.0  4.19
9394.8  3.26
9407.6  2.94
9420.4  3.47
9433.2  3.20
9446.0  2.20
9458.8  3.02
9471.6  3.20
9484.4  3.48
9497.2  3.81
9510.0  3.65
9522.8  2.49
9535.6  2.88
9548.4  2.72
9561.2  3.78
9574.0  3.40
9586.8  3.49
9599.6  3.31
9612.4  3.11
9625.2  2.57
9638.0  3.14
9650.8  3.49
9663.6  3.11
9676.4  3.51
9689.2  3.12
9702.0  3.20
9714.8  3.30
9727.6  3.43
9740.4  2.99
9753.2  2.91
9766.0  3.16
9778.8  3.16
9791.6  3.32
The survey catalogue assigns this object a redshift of 0.274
